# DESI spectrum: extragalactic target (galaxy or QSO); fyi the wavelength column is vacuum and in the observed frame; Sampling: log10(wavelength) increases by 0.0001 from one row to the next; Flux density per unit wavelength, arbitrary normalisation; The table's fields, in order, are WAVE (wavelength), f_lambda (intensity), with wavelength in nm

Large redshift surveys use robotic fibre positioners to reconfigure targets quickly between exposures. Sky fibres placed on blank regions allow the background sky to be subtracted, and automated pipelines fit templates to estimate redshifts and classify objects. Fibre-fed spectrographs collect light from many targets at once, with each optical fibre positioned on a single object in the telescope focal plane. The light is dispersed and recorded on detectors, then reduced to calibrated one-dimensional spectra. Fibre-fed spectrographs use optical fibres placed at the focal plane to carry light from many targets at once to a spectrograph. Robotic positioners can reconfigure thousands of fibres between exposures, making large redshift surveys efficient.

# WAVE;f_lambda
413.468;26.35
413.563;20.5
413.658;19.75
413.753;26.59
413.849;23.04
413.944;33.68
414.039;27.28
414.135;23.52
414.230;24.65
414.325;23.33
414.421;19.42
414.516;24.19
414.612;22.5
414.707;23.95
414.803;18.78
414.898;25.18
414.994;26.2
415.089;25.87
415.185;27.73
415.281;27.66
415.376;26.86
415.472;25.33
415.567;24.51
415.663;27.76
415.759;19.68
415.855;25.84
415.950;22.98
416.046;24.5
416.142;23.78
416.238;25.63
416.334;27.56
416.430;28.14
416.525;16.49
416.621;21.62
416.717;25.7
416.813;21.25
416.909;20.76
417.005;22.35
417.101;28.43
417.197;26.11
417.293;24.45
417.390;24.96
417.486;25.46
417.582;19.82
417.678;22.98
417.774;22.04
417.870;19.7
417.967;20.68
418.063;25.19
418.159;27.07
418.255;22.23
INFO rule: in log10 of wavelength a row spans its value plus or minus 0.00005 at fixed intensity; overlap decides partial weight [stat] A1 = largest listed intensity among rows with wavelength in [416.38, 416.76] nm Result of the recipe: 28.14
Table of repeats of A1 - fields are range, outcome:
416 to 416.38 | 27.56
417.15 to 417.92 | 26.11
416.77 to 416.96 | 21.25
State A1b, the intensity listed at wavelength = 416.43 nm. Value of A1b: 28.14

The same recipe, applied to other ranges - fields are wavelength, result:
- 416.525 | 16.49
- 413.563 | 20.5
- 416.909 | 20.76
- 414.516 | 24.19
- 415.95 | 22.98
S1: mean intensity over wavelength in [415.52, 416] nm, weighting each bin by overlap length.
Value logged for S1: 24.1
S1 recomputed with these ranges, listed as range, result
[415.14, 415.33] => 27.7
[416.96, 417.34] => 25.4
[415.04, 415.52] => 26.7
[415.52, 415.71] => 26.1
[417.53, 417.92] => 21.2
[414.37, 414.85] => 21.7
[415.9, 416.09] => 23.8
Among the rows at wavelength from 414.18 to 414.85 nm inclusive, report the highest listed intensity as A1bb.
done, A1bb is 24.65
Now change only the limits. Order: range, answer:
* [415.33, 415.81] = 27.76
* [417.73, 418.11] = 25.19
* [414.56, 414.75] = 23.95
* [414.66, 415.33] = 27.73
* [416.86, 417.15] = 28.43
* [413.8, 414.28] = 33.68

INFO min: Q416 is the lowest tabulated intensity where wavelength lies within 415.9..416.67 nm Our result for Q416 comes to 16.49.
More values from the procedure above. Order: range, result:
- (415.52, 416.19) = 19.68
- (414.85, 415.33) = 25.18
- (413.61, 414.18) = 19.75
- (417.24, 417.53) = 24.45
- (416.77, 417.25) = 20.76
